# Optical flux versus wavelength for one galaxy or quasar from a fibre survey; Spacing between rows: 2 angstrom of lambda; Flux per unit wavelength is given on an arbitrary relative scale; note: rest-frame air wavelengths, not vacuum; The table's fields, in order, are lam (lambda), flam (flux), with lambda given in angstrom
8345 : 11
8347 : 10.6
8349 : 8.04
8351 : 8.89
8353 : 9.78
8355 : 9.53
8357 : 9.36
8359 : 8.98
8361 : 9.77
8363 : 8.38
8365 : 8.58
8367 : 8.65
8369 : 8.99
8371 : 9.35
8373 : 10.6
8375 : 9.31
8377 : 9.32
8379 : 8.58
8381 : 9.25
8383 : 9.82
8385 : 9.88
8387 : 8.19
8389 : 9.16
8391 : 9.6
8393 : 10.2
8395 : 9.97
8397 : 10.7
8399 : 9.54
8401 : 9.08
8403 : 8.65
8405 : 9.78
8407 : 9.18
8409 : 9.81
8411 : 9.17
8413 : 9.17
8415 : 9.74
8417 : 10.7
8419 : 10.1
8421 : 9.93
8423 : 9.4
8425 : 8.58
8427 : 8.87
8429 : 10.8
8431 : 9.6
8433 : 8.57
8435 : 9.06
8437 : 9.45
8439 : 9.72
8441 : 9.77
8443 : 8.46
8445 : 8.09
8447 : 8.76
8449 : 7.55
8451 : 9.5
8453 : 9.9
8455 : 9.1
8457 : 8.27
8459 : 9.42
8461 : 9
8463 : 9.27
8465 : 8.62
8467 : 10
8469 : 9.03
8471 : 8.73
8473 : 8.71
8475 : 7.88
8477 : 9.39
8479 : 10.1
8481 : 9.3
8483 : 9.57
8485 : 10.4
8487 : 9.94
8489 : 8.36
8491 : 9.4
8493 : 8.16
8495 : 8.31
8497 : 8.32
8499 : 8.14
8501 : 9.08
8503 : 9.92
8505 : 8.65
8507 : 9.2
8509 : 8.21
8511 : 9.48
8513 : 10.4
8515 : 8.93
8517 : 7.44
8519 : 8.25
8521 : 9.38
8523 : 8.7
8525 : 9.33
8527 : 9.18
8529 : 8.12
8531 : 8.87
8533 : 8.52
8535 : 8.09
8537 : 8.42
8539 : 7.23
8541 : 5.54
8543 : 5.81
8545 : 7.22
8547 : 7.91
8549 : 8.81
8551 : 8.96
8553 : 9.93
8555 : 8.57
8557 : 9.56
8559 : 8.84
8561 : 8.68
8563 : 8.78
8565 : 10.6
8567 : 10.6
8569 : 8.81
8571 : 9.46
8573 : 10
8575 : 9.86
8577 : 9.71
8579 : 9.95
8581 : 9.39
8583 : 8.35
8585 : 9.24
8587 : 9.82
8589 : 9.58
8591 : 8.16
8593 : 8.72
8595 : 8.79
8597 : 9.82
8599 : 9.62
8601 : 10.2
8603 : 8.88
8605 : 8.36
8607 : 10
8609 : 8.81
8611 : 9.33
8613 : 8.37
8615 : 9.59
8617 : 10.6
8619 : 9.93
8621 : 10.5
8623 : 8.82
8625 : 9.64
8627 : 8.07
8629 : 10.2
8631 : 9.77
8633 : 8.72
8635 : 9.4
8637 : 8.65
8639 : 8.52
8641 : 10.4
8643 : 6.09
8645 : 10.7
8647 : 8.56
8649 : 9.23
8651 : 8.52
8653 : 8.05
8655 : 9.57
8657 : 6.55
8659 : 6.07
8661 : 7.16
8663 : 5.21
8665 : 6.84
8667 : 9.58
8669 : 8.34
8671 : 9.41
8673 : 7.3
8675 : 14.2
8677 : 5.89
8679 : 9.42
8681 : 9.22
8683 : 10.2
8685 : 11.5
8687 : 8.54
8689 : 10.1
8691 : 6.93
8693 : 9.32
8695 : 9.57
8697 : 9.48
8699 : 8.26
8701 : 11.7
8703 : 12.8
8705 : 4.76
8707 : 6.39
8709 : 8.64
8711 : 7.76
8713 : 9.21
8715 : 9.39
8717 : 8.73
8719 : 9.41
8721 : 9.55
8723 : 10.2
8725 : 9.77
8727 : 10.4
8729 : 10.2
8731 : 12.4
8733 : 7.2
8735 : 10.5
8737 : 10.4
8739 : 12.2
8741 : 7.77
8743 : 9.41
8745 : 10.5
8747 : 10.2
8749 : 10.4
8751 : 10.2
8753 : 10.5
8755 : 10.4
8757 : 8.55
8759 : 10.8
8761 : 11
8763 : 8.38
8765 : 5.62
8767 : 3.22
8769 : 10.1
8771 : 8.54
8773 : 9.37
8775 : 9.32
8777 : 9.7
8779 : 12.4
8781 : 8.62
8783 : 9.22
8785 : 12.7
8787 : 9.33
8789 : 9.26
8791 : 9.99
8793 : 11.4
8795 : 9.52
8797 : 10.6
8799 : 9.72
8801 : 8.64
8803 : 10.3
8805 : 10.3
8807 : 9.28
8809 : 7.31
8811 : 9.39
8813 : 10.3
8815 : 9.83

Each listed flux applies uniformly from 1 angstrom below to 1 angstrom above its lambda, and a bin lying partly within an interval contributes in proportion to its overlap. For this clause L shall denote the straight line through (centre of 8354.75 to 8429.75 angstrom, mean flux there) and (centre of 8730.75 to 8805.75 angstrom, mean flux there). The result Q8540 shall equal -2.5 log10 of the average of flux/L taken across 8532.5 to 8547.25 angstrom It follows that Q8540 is 0.29 mag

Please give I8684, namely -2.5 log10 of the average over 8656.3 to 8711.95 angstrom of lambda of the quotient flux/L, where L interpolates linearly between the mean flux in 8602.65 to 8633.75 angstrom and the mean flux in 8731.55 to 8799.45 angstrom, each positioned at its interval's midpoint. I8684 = 0.10 mag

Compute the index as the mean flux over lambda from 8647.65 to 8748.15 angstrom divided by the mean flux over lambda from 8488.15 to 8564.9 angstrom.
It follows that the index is 1.06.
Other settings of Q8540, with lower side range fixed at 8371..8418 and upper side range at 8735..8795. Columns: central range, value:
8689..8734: 0.049 mag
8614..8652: 0.040 mag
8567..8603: 0.022 mag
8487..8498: 0.110 mag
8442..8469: 0.074 mag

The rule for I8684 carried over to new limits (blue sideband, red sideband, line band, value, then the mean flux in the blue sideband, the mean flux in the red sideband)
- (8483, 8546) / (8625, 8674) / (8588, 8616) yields -0.09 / 8.56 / 8.4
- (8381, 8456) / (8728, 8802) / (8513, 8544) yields 0.16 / 9.39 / 9.68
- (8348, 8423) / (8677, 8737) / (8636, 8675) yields 0.13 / 9.4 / 9.32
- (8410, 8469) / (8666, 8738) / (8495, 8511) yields 0.06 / 9.26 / 9.35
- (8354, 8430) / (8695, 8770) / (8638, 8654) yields 0.07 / 9.44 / 9.36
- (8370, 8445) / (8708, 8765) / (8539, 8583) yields 0.09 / 9.47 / 9.72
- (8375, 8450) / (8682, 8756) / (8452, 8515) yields 0.04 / 9.36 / 9.59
